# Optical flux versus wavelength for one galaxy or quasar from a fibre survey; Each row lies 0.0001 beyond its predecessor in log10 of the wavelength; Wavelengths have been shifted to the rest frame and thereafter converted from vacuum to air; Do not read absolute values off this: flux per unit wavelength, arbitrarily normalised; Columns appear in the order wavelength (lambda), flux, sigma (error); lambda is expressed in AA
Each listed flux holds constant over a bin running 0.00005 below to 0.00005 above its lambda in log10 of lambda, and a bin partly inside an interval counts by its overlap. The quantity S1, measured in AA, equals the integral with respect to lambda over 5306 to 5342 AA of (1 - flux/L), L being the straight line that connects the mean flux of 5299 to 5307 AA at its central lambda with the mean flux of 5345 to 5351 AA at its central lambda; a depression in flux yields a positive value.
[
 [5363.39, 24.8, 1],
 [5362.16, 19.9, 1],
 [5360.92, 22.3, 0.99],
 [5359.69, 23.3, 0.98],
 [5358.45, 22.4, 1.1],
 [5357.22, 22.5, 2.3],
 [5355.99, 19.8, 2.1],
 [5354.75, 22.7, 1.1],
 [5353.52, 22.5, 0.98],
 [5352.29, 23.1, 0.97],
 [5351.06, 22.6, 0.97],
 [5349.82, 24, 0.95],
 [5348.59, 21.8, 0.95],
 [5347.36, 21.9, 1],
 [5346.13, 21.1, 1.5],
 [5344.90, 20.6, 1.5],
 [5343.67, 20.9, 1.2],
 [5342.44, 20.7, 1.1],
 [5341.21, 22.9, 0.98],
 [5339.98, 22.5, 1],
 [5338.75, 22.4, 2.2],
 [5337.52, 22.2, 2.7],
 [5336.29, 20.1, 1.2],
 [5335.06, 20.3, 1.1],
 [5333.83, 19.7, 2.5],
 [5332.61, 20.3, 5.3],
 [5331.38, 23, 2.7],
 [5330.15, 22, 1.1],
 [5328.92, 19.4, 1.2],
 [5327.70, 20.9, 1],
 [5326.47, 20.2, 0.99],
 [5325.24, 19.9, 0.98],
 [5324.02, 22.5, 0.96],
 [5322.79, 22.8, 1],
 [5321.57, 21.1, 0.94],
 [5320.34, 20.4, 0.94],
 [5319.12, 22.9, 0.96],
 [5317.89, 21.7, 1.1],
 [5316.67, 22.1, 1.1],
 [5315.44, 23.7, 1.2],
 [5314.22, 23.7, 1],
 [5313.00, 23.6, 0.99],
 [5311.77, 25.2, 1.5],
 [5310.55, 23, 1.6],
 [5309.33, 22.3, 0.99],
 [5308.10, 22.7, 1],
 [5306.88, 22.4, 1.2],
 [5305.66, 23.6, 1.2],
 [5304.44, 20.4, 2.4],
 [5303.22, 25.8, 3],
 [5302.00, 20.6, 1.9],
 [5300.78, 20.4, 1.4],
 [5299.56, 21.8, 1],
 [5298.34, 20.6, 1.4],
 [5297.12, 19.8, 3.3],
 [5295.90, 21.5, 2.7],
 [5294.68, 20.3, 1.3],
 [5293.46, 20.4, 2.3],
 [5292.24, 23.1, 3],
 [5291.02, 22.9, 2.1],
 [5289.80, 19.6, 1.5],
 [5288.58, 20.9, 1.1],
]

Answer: 0.31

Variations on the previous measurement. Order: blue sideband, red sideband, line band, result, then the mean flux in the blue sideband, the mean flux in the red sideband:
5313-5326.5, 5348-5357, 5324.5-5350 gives 1.1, 22.1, 22.4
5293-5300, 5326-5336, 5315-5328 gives -0.6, 20.7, 20.7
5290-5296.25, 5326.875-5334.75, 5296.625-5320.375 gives -1.3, 21.5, 20.8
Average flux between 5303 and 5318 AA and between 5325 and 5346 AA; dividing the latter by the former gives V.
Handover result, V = 0.91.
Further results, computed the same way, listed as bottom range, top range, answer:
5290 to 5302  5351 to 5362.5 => 1.05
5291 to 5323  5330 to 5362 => 0.98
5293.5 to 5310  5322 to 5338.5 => 0.97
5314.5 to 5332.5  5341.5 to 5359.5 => 1.02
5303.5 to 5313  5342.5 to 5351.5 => 0.95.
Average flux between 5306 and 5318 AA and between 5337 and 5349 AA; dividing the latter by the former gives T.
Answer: 0.9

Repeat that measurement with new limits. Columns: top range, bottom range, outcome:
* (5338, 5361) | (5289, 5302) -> 1.05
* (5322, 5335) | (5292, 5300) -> 1.00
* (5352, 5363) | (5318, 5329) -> 1.04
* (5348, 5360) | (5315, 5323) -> 1.02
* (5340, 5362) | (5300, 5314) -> 0.97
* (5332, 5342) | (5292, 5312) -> 0.97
